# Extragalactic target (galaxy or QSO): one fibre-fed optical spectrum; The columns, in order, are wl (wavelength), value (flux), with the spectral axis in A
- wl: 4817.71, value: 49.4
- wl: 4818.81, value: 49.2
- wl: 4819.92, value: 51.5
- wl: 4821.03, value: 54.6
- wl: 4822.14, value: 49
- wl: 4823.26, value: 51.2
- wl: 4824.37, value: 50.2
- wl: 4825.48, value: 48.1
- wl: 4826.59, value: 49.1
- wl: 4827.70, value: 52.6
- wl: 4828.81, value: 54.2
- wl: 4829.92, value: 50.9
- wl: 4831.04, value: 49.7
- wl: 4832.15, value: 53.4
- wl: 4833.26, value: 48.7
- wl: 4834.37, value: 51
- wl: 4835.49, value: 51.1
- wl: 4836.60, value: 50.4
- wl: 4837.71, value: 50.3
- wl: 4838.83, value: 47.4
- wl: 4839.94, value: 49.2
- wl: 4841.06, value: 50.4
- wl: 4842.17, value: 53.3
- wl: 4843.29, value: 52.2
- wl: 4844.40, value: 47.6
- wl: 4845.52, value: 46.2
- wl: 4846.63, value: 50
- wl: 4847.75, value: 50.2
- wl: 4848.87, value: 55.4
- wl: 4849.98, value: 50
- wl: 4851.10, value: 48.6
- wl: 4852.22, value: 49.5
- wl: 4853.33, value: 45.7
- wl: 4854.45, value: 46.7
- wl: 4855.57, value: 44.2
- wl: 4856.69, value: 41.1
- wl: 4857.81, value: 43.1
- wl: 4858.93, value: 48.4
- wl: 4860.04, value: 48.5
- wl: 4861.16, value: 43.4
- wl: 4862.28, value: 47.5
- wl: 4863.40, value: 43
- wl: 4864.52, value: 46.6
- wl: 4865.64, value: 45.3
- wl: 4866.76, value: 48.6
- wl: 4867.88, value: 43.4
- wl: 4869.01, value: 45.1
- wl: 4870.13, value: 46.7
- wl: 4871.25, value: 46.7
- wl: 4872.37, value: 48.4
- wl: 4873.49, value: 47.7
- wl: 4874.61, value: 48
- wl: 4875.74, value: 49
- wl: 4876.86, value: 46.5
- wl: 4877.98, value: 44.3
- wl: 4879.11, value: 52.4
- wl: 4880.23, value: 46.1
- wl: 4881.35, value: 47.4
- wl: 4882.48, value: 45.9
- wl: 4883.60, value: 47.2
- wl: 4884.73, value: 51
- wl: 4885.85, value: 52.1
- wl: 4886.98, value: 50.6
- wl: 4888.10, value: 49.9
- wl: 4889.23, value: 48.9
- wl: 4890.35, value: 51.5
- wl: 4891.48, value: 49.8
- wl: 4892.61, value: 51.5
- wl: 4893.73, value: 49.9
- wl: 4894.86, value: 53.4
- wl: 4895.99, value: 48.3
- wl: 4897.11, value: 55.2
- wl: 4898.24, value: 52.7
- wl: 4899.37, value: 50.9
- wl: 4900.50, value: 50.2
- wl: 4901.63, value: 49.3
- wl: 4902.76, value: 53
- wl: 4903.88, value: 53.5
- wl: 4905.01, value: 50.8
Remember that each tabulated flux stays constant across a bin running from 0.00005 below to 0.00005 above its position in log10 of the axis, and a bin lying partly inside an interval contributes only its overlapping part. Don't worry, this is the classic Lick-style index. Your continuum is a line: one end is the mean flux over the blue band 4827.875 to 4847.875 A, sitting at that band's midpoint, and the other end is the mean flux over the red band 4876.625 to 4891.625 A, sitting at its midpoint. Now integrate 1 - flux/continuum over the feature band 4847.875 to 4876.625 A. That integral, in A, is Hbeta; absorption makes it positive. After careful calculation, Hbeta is 1.6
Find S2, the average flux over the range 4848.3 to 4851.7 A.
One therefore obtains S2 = 51.3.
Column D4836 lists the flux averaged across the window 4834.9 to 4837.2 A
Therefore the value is 50.8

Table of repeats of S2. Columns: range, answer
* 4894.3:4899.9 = 52.1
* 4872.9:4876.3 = 48.2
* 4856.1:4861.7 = 44.9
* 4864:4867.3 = 46.8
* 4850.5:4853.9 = 47.9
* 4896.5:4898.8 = 53.9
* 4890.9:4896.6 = 50.6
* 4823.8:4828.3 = 50.1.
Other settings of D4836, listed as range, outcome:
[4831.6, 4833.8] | 51.1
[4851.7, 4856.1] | 46.5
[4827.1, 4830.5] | 52.5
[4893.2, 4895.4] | 51.6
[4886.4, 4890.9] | 50.3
